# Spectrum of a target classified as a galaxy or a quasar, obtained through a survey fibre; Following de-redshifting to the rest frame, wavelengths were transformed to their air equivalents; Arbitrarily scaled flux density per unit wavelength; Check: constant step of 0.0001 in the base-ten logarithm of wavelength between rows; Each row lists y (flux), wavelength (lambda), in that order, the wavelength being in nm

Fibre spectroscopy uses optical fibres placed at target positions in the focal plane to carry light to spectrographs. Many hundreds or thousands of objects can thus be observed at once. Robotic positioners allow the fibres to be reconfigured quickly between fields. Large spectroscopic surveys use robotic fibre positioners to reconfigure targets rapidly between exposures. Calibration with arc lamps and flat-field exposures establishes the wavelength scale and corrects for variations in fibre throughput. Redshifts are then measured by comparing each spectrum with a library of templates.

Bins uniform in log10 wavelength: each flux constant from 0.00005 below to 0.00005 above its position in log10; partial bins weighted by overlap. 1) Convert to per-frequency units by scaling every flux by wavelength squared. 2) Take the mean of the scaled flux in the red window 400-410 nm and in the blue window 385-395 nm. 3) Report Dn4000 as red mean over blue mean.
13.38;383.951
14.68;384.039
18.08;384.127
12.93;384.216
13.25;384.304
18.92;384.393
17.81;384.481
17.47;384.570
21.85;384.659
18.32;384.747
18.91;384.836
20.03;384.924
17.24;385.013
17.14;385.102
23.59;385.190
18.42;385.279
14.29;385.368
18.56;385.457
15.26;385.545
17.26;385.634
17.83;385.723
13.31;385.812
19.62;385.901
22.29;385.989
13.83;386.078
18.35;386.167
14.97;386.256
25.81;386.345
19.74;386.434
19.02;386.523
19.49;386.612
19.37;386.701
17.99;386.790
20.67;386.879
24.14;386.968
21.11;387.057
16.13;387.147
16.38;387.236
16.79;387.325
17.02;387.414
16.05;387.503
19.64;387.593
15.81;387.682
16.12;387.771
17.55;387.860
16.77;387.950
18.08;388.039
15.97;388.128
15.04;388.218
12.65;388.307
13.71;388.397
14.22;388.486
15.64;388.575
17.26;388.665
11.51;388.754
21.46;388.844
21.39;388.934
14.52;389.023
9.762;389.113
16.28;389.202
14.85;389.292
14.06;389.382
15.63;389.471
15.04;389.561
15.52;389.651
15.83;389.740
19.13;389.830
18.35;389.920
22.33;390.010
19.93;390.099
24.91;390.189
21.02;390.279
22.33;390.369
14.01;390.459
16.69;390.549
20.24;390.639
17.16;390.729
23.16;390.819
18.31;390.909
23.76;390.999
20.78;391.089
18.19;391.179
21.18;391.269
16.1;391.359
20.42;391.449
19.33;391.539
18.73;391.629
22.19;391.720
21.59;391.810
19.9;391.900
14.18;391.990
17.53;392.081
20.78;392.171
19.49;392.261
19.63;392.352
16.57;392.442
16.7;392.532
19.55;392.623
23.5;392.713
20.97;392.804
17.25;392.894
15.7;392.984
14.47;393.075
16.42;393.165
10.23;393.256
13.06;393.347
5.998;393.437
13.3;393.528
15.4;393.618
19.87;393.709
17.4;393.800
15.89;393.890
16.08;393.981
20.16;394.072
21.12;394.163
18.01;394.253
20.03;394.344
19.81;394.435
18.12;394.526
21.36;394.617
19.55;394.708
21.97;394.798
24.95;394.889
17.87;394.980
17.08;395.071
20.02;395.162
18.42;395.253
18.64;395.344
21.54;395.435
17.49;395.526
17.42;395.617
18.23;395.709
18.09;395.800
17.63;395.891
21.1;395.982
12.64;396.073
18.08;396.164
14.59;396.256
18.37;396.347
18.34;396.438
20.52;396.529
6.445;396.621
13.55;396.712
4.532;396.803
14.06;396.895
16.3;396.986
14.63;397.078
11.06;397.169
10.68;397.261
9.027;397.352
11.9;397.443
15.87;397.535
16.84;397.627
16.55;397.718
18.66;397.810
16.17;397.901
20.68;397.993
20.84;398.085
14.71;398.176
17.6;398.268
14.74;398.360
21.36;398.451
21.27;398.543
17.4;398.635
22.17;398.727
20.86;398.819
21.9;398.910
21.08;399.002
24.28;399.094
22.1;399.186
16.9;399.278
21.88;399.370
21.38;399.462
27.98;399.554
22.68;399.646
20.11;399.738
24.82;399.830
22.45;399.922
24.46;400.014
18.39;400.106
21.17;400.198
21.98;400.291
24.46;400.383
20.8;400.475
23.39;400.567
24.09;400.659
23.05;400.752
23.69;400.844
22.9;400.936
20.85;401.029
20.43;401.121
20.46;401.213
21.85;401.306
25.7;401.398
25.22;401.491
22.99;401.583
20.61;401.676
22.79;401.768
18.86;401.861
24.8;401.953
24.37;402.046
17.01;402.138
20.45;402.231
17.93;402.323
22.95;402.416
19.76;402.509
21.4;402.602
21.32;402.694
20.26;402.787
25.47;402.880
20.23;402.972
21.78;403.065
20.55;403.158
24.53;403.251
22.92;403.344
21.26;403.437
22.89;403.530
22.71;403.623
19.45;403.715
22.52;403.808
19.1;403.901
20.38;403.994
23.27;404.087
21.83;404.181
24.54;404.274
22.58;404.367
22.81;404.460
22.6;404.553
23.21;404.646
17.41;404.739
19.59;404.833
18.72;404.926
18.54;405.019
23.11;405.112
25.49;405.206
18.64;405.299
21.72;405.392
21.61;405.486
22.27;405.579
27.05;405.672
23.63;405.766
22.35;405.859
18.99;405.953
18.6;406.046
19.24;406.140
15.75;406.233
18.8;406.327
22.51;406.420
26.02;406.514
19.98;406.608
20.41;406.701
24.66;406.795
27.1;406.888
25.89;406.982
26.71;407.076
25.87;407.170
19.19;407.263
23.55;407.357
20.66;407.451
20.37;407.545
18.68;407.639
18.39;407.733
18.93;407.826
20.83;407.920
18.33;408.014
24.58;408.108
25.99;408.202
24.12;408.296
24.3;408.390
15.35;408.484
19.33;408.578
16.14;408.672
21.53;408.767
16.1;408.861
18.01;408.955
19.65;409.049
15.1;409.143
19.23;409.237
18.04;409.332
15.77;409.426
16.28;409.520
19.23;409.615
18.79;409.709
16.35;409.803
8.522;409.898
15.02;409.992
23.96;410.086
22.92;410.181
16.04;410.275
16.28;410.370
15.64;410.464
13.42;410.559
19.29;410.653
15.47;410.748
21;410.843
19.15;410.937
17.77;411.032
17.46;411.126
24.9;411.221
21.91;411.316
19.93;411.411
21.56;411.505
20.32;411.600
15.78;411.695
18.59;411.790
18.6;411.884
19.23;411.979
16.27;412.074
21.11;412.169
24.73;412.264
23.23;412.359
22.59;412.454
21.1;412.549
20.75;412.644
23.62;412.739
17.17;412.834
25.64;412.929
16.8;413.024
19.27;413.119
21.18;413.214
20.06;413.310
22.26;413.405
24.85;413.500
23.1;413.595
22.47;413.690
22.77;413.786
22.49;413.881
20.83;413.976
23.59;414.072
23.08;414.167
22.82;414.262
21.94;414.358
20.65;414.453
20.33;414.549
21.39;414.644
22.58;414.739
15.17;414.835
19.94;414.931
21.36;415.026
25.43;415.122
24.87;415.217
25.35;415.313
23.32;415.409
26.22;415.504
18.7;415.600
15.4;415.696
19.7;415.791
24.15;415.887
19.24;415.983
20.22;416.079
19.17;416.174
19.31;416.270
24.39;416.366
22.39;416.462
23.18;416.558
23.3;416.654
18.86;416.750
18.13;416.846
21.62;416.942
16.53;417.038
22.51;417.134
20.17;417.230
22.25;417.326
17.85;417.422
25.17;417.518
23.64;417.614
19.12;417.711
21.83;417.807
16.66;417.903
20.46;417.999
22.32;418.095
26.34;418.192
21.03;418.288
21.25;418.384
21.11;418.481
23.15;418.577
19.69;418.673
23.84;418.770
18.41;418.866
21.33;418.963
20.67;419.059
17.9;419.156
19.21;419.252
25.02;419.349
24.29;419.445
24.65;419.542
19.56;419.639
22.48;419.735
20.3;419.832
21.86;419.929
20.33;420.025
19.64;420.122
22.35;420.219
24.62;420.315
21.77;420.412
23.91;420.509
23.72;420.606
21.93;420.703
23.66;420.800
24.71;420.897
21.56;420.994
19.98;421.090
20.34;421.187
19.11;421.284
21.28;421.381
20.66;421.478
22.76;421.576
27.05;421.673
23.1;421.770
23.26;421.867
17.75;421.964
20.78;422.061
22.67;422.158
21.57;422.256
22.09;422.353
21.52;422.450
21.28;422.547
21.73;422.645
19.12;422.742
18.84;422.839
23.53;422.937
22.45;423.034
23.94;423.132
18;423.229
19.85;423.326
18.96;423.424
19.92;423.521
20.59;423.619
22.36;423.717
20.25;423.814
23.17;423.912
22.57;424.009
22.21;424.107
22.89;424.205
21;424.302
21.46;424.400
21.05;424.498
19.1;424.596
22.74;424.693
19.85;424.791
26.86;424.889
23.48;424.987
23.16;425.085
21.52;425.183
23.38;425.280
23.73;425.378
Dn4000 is 1.3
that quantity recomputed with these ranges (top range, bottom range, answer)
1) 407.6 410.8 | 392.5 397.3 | 1.17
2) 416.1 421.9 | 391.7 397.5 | 1.44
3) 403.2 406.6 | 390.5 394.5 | 1.27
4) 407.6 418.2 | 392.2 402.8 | 1.16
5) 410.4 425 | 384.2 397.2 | 1.38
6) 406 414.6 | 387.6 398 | 1.28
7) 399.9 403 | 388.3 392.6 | 1.29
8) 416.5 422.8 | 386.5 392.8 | 1.38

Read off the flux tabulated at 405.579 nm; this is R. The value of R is 22.27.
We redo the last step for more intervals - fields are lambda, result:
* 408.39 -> 24.3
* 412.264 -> 24.73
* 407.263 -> 19.19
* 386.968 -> 24.14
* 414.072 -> 23.59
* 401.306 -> 21.85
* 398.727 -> 22.17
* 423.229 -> 18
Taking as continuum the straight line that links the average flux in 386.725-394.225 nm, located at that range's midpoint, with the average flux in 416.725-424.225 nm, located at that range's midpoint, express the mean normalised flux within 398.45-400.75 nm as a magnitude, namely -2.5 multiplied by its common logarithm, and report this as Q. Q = -0.17 mag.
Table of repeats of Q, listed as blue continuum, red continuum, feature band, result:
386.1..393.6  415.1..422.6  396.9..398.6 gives 0.17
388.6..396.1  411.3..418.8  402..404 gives -0.09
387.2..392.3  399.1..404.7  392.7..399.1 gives 0.16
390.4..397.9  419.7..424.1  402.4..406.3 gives -0.14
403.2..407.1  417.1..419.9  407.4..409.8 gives 0.13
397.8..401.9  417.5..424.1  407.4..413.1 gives 0.12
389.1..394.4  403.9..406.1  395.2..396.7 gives 0.11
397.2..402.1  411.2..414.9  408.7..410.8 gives 0.21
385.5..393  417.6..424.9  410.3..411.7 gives 0.10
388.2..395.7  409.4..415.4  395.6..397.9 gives 0.23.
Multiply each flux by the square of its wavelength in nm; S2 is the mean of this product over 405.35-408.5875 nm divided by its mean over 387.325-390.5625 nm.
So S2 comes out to 1.42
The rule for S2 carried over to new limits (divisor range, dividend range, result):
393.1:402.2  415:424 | 1.27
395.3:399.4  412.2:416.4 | 1.38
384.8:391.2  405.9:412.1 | 1.22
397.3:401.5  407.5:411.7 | 0.96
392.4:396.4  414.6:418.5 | 1.34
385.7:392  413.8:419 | 1.36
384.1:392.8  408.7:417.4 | 1.26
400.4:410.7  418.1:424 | 1.12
